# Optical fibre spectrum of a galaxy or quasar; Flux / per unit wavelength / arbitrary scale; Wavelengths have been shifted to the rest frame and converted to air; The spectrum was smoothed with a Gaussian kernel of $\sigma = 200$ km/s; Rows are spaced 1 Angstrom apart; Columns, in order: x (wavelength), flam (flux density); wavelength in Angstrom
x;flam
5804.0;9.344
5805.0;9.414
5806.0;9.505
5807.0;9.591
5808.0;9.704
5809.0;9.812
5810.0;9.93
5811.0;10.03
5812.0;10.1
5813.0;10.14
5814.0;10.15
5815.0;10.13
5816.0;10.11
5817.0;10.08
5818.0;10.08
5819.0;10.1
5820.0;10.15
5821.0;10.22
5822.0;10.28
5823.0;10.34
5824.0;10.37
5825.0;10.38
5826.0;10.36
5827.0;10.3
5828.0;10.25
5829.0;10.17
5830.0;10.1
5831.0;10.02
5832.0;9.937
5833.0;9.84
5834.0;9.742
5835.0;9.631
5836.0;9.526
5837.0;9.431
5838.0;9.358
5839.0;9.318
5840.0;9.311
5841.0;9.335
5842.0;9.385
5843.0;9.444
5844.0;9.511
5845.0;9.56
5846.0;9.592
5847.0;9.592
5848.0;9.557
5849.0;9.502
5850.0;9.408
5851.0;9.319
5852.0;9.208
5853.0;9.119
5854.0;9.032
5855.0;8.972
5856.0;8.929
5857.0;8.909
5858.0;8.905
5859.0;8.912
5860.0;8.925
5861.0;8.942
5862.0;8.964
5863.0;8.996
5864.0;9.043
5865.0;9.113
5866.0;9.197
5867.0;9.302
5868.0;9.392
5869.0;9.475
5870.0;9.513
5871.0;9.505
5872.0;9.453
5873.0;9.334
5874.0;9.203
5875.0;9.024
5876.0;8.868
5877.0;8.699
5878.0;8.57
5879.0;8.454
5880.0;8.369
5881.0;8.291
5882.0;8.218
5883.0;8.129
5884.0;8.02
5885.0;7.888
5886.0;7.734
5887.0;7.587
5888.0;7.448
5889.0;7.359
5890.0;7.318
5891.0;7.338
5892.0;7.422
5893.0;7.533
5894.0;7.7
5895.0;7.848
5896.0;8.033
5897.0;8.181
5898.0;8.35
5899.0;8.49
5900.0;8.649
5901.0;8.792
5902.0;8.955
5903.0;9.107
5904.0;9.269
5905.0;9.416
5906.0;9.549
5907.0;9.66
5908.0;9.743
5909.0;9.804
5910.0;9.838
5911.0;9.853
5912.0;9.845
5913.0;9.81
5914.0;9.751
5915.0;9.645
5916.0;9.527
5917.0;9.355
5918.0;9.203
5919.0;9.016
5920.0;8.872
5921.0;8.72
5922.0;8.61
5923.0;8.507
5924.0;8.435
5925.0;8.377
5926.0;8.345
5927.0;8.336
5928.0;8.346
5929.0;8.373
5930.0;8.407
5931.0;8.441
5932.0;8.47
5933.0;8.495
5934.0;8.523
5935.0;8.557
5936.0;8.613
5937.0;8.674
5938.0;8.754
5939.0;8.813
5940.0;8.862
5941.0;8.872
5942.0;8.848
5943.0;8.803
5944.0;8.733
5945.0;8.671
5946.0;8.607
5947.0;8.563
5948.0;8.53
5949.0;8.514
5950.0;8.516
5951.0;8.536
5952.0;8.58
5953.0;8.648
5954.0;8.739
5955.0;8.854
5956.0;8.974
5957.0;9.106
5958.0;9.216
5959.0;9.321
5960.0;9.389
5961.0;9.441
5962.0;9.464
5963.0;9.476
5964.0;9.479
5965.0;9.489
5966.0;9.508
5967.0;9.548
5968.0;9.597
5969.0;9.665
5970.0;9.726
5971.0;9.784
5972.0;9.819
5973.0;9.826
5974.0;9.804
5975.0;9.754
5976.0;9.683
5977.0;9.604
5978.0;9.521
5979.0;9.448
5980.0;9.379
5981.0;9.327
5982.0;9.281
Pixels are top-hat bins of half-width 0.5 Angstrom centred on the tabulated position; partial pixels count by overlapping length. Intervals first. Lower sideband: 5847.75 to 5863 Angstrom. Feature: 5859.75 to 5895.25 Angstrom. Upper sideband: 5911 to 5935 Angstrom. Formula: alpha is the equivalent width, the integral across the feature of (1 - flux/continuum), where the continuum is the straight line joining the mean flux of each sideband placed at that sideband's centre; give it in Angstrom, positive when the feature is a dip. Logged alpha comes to 2.0 Angstrom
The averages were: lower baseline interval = 9.1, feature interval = 8.51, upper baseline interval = 8.86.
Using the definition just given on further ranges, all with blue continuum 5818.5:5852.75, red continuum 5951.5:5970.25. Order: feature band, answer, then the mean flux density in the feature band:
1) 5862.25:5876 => 0.6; 9.25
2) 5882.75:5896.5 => 2.7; 7.66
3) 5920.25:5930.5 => 1.0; 8.46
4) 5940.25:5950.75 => 0.7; 8.67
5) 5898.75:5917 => 0.1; 9.44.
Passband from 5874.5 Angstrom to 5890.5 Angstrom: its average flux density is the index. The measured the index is 8.12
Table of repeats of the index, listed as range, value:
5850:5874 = 9.16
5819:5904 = 9.05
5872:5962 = 8.7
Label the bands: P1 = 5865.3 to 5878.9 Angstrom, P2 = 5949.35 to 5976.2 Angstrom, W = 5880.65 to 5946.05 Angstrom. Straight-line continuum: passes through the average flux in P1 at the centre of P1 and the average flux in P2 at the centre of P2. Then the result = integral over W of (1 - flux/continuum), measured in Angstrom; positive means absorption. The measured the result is 4.3 Angstrom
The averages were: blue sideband 9.17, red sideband 9.32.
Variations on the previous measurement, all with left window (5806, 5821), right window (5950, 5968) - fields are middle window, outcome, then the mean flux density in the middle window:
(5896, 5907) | 0.7 Angstrom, 8.87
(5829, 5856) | 0.9 Angstrom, 9.49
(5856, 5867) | 0.8 Angstrom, 9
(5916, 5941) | 1.8 Angstrom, 8.65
